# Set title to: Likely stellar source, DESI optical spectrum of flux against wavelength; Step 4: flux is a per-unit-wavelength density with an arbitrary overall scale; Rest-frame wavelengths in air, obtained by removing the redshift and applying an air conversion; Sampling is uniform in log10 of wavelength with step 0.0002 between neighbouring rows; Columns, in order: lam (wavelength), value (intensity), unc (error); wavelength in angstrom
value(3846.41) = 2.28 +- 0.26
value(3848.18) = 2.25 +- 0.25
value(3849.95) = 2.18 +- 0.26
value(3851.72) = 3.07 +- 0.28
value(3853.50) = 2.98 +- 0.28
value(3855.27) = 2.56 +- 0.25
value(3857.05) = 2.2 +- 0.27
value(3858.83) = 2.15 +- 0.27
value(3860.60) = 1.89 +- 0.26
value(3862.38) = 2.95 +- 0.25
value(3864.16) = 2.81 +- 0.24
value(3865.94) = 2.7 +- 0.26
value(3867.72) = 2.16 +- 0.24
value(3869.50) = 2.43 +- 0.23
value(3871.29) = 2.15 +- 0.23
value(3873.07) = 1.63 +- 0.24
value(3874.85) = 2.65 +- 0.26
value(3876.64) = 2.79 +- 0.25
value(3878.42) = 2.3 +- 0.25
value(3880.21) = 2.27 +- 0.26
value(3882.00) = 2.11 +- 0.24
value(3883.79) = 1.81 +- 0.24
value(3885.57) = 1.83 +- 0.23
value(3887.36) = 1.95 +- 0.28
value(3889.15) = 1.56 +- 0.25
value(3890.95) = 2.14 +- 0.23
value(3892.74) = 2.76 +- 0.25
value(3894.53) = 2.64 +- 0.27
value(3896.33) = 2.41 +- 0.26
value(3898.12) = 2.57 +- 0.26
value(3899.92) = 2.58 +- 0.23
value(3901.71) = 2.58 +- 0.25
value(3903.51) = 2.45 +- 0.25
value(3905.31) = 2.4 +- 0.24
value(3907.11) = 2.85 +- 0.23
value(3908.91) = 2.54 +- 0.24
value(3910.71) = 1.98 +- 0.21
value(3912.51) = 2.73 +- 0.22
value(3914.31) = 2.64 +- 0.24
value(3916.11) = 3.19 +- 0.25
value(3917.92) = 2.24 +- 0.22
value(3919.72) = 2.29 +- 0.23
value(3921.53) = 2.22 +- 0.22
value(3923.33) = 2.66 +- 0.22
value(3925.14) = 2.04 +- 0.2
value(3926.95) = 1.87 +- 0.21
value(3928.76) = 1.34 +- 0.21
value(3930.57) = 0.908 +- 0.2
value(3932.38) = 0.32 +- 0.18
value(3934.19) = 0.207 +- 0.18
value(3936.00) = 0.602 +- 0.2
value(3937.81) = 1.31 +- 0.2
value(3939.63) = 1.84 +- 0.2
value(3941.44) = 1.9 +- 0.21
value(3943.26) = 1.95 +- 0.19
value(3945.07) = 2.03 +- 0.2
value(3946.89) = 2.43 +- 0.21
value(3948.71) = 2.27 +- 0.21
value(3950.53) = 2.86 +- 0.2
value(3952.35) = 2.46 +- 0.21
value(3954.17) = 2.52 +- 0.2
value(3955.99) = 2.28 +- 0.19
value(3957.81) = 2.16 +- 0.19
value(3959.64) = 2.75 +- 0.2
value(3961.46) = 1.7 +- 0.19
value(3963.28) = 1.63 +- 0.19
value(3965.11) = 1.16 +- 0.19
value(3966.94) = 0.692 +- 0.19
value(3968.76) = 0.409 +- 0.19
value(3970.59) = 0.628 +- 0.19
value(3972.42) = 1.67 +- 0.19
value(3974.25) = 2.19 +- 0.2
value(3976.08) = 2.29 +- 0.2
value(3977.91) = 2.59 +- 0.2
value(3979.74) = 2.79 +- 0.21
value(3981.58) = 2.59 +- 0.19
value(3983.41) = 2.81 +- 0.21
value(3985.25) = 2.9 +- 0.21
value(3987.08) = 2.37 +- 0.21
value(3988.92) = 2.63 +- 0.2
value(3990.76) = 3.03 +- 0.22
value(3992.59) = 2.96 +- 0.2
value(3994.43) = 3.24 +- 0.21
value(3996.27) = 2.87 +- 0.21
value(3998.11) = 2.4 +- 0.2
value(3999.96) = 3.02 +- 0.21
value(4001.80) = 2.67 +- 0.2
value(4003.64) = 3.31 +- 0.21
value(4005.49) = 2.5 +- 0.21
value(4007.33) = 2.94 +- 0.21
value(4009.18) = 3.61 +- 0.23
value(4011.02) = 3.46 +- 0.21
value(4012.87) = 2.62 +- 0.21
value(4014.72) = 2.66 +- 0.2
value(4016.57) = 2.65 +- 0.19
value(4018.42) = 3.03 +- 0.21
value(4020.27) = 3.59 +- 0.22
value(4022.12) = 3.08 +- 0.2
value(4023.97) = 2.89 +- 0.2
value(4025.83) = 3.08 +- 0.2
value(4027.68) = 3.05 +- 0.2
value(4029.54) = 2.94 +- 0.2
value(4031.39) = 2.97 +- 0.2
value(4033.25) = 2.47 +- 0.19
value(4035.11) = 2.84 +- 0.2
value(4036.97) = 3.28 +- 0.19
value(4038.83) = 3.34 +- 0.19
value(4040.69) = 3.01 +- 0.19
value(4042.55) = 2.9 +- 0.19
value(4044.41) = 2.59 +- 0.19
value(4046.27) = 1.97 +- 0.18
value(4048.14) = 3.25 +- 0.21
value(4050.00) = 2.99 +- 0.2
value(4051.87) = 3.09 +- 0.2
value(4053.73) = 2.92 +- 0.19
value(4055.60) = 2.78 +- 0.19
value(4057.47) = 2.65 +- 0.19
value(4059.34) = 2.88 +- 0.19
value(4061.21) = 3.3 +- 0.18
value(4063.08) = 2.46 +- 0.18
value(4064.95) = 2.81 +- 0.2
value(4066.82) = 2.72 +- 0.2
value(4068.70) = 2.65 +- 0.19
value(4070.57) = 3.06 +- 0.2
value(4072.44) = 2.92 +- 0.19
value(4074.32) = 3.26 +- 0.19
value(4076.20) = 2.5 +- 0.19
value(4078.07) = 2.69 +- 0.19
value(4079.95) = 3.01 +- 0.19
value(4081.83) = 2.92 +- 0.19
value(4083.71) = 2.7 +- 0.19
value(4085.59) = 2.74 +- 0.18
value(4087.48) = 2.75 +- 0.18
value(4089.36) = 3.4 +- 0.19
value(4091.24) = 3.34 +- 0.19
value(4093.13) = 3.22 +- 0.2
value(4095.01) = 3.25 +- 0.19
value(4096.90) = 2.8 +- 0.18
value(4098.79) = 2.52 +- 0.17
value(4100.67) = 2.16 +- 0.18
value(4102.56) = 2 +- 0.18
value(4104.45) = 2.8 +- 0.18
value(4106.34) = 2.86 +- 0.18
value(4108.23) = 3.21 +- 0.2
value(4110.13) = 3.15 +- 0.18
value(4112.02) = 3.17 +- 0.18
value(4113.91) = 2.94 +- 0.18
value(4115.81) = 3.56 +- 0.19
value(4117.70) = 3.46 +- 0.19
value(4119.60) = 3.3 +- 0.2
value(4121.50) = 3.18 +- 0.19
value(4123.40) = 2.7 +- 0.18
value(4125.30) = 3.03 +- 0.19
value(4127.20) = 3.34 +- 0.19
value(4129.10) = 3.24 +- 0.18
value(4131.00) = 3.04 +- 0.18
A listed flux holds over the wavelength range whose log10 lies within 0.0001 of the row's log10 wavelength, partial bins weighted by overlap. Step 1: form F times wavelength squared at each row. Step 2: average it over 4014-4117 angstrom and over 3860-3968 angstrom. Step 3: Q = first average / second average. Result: 1.49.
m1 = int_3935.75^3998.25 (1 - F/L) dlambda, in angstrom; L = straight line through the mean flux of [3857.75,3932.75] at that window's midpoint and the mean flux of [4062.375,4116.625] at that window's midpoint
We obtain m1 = 8.6 angstrom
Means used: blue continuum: 2.26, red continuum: 2.88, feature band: 2.15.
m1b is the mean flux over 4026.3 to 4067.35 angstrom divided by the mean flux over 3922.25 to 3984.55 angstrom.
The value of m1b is 1.58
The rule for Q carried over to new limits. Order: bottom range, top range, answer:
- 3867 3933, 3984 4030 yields 1.40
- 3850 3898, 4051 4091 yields 1.36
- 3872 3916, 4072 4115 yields 1.35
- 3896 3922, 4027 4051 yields 1.23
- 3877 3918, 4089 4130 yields 1.41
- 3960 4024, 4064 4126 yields 1.23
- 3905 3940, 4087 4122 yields 1.74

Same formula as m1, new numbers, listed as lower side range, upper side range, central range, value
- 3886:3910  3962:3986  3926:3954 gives 5.88 angstrom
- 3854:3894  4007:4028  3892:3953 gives 9.83 angstrom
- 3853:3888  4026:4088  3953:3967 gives 3.43 angstrom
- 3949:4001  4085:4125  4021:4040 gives -3.14 angstrom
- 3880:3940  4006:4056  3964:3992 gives 5.68 angstrom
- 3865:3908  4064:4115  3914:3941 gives 8.15 angstrom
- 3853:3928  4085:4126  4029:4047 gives -0.33 angstrom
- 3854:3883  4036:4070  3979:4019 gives -2.12 angstrom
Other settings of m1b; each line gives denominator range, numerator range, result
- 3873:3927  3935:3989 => 0.85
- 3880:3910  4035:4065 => 1.25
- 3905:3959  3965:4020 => 1.24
